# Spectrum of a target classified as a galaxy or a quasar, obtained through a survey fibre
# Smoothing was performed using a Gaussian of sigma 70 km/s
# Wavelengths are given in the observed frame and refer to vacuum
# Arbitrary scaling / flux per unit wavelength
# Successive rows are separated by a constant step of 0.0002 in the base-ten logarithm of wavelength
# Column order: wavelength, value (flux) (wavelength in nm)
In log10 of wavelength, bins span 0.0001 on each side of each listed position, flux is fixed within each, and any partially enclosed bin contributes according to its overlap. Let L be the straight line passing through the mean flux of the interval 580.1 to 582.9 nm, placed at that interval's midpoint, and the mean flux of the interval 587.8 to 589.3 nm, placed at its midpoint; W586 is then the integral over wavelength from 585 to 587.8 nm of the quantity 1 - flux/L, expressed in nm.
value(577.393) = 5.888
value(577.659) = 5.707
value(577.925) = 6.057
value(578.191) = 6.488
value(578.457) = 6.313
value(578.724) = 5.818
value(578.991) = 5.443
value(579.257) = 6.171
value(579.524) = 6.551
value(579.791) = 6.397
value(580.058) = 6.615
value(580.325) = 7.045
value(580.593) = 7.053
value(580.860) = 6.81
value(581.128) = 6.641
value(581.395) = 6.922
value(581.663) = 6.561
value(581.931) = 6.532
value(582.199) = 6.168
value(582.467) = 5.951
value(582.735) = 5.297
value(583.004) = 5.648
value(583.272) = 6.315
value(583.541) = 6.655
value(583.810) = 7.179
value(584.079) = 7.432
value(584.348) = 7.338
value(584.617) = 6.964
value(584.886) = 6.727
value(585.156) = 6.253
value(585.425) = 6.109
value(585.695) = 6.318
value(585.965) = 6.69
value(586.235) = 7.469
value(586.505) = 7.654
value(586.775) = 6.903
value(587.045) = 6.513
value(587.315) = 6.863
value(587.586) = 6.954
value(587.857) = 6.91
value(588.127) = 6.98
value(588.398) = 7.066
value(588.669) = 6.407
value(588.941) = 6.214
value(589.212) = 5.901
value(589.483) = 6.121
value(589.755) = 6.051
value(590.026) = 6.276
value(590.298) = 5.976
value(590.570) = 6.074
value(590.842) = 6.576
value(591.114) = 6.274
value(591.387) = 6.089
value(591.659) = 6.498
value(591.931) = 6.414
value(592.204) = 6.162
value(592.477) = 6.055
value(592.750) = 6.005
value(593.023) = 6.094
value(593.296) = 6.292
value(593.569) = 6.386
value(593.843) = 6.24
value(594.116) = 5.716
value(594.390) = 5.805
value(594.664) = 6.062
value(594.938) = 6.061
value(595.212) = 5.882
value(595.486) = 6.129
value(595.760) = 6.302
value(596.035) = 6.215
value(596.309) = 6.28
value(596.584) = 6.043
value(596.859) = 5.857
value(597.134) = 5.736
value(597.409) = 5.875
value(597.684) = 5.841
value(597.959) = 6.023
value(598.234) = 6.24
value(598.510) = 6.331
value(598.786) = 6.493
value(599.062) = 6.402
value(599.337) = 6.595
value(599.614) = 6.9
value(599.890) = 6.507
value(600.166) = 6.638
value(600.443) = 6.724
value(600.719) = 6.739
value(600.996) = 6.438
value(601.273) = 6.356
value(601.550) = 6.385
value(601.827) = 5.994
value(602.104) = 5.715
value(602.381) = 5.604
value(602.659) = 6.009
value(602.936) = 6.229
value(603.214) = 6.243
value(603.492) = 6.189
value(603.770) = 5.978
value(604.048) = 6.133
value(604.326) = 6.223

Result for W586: -0.094 nm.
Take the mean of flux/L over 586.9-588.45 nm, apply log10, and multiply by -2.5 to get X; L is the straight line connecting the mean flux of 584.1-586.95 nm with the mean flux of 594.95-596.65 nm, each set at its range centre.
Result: -0.03 mag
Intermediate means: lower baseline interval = 6.86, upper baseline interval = 6.14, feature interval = 6.87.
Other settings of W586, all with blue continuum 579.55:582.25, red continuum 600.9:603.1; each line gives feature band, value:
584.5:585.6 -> 0.01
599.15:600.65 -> -0.13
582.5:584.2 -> 0.06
